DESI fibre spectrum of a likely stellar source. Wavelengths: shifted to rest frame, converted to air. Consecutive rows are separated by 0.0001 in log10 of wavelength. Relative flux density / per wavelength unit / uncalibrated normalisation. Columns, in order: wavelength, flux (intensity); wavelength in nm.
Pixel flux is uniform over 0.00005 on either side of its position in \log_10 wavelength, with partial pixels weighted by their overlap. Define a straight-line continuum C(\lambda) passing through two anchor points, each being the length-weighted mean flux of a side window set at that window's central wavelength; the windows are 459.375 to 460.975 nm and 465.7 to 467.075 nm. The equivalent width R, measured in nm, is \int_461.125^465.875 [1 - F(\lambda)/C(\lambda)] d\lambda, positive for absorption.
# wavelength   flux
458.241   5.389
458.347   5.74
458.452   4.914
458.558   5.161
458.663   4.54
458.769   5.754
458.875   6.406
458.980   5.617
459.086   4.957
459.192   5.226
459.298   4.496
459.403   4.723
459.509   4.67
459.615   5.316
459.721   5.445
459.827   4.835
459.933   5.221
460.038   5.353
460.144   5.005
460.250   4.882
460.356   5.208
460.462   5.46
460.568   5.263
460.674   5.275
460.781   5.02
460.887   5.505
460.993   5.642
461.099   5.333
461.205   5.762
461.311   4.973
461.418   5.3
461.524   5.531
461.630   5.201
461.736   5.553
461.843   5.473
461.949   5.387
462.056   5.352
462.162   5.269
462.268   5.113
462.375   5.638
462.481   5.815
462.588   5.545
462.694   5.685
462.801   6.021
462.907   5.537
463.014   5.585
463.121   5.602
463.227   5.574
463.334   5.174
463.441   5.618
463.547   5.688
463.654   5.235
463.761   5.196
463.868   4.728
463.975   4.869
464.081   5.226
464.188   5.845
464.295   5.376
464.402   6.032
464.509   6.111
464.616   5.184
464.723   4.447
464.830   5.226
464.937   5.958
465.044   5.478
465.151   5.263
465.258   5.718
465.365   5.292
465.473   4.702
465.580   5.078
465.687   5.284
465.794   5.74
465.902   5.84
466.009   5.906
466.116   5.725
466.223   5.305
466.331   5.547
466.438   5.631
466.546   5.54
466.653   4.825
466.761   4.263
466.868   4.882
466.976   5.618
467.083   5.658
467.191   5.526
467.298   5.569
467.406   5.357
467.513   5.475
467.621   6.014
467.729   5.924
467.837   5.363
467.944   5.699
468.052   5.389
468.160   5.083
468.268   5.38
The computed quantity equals -0.11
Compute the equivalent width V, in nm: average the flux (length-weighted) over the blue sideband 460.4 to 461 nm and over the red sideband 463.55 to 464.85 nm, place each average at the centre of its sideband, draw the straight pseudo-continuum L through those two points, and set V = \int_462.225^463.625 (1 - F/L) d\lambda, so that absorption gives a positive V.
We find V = -0.07 nm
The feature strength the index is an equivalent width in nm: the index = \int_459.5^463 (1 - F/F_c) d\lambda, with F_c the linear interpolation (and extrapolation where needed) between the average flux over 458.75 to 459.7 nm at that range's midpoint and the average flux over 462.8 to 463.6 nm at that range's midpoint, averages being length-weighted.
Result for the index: 0.028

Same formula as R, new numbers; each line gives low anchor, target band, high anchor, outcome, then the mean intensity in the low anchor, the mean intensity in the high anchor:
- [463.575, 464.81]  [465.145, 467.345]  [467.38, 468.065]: 0.044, 5.3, 5.63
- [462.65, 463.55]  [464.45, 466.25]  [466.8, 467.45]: 0.022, 5.6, 5.41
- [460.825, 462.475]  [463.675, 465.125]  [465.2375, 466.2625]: 0.023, 5.41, 5.45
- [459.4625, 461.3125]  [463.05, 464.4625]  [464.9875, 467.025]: -0.026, 5.24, 5.35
